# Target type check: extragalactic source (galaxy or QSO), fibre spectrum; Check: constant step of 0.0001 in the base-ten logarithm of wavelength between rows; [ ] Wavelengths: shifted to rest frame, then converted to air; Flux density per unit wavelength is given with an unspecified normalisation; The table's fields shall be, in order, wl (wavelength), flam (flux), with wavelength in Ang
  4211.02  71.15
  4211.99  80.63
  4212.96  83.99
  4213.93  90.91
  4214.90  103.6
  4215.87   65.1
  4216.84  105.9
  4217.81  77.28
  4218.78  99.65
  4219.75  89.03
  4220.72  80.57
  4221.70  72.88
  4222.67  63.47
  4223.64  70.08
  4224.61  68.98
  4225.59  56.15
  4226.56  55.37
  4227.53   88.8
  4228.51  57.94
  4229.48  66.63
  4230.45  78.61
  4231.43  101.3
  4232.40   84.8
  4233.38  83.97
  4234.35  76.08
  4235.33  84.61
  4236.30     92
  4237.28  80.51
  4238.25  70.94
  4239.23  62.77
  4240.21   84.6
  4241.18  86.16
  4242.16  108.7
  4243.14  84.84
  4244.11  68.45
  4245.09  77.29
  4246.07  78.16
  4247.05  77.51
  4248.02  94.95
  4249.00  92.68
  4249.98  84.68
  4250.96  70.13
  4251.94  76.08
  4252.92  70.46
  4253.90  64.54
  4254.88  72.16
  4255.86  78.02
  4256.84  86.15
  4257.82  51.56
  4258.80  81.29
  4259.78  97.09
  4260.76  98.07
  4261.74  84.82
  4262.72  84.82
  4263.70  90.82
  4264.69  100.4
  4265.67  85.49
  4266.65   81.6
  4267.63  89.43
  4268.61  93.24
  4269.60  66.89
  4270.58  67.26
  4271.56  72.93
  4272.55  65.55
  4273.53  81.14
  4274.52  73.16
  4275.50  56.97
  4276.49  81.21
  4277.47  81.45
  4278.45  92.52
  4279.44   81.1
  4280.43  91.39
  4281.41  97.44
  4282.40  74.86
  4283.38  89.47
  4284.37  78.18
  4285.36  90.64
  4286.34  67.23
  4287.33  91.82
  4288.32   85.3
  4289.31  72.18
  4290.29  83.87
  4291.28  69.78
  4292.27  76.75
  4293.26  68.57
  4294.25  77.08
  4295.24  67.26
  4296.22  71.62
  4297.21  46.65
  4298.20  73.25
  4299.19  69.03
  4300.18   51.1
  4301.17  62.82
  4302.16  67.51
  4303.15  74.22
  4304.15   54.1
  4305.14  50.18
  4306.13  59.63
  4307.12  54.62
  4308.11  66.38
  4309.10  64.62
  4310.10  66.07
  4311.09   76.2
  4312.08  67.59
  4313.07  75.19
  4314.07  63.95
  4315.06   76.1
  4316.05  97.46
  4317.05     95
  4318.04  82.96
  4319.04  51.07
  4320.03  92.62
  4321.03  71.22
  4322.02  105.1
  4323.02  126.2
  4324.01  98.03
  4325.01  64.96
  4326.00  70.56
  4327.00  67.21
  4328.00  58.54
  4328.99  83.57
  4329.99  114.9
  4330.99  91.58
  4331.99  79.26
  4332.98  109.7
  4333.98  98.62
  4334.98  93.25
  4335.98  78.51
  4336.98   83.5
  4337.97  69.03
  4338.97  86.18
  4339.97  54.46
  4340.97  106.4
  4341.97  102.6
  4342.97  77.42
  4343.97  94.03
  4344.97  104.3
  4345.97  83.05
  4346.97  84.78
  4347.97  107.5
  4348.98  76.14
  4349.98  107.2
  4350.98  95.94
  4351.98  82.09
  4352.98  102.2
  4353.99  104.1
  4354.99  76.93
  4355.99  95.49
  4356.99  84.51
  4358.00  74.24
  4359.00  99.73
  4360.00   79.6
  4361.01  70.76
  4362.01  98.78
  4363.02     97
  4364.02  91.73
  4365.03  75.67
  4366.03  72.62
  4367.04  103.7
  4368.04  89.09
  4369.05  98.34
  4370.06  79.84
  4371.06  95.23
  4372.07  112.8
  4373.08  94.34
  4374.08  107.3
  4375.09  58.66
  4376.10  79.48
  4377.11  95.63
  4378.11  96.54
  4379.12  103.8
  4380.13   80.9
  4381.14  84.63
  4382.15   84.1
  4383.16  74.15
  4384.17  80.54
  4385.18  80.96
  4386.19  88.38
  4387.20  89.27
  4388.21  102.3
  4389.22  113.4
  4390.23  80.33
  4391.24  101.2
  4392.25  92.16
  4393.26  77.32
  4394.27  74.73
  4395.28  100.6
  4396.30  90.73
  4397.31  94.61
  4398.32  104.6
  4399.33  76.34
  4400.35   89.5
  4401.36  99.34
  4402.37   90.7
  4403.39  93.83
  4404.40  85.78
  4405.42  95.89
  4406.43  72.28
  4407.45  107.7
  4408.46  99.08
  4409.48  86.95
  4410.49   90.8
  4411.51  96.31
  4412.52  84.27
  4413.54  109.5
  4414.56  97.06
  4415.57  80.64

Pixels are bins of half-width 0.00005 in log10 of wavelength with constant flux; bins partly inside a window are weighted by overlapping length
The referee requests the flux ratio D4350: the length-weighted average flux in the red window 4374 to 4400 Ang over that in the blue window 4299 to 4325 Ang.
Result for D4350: 1.20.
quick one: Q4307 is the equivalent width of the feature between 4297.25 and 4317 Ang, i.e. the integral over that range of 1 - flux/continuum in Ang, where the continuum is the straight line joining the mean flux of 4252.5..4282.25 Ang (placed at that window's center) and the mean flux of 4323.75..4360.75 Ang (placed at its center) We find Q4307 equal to 4.0 Ang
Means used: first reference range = 80.6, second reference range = 87.4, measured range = 67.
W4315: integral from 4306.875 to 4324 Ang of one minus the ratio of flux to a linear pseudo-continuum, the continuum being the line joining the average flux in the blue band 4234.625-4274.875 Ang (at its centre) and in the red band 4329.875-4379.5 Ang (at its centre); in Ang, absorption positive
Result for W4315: 1.4 Ang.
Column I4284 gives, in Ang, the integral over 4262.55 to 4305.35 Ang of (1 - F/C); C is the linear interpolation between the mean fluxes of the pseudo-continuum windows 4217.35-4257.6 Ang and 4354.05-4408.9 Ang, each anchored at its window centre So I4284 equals 2.98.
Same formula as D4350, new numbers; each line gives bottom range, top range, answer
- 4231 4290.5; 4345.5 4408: 1.10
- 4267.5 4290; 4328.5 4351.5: 1.13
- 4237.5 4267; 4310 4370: 1.06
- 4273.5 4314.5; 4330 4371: 1.24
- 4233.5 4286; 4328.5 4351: 1.11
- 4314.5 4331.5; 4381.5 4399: 1.06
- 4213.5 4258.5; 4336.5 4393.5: 1.13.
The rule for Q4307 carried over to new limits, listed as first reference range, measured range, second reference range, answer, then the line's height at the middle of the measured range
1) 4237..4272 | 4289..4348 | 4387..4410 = 5.6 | 86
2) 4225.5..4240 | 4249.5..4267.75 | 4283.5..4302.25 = -1.6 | 75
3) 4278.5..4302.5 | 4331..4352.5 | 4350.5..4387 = -1.3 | 84.1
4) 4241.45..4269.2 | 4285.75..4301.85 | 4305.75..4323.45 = 1.7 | 79.3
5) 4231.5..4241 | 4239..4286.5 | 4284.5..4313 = -3.3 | 76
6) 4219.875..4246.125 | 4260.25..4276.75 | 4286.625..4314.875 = -1.9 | 72.6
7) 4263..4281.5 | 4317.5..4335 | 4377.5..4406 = -0.2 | 85.3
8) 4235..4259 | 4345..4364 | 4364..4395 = -0.7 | 87.2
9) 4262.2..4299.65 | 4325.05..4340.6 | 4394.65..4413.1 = 0.4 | 84.3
